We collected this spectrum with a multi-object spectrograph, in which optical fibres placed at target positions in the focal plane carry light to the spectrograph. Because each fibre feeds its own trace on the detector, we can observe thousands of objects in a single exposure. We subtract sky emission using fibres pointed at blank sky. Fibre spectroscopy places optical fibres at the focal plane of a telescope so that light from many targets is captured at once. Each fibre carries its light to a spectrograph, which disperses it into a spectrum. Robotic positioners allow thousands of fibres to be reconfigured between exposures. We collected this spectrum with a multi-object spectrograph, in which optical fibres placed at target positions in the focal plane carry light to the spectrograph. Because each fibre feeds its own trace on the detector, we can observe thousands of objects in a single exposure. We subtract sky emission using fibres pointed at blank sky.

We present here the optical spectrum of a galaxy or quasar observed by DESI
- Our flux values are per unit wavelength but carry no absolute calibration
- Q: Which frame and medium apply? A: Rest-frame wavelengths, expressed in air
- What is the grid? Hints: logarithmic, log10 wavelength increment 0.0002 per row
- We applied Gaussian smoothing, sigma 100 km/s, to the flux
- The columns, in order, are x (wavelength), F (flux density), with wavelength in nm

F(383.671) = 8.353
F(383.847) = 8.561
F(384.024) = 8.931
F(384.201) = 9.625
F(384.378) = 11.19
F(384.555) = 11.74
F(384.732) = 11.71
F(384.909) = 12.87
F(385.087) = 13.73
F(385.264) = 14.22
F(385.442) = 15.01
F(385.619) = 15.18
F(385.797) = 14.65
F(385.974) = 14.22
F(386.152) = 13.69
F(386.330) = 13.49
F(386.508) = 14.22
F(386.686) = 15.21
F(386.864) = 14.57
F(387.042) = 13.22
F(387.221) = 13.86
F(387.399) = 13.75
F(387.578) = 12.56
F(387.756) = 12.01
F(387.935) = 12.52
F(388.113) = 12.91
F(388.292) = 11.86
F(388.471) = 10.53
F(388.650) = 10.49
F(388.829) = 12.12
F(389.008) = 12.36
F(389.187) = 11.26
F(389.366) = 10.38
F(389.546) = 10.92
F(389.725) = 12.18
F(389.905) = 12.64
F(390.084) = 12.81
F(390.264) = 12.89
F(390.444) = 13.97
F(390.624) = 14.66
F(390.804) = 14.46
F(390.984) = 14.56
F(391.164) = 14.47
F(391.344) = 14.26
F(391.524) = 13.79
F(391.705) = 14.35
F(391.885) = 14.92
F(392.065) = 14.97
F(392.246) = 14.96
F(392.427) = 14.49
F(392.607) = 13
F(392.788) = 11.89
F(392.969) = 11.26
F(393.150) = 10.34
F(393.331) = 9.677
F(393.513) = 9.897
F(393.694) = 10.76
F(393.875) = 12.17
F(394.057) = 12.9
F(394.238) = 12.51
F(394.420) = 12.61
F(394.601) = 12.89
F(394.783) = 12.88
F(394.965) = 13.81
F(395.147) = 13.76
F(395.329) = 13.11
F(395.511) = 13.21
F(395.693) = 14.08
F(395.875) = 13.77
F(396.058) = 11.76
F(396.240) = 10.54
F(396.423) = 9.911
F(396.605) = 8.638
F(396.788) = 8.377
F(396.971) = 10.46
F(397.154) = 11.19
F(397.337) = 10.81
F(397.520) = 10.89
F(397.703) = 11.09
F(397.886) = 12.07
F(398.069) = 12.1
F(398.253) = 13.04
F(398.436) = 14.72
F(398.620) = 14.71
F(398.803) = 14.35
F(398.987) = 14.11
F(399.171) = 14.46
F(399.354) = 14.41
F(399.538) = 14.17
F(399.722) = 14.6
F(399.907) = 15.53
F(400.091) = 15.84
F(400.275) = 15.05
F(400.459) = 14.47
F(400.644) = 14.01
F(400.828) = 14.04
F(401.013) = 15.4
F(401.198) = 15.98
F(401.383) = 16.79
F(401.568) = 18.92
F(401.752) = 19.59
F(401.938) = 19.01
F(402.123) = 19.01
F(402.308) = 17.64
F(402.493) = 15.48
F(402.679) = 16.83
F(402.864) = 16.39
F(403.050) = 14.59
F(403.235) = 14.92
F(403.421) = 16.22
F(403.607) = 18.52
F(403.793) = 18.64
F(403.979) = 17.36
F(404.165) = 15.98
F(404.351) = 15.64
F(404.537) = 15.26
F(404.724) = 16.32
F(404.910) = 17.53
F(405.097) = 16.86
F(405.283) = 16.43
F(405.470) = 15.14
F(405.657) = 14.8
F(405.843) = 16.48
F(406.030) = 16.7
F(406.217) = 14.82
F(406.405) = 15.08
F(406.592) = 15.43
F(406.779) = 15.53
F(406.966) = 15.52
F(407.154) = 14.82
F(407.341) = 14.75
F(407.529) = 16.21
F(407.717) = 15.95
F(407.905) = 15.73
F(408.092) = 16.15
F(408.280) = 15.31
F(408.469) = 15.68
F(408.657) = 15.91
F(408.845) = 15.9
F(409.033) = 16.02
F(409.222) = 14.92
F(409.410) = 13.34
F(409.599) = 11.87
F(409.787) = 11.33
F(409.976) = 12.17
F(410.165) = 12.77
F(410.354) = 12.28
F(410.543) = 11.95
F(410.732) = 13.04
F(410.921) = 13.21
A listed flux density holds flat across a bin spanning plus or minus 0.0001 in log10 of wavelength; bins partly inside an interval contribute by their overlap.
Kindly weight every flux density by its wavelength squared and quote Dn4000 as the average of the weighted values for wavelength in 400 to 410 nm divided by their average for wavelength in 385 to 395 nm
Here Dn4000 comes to 1.31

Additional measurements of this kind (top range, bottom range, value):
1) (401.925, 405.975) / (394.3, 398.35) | 1.45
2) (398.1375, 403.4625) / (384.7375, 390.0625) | 1.29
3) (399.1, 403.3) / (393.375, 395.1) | 1.35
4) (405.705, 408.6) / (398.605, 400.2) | 1.10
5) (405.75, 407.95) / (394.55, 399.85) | 1.30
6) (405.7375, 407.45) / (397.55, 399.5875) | 1.19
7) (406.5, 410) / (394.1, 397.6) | 1.34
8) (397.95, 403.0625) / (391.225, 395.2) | 1.26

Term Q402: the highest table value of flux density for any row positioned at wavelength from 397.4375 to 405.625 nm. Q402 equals 19.59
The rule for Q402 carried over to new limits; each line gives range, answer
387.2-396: 14.97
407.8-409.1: 16.15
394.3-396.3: 14.08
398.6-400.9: 15.84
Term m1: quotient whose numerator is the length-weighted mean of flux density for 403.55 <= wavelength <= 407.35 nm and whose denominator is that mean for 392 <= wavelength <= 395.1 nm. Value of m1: 1.30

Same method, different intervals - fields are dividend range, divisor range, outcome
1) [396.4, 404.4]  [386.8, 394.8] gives 1.16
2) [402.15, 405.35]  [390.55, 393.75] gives 1.26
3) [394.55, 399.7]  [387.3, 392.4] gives 0.96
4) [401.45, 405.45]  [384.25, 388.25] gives 1.26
